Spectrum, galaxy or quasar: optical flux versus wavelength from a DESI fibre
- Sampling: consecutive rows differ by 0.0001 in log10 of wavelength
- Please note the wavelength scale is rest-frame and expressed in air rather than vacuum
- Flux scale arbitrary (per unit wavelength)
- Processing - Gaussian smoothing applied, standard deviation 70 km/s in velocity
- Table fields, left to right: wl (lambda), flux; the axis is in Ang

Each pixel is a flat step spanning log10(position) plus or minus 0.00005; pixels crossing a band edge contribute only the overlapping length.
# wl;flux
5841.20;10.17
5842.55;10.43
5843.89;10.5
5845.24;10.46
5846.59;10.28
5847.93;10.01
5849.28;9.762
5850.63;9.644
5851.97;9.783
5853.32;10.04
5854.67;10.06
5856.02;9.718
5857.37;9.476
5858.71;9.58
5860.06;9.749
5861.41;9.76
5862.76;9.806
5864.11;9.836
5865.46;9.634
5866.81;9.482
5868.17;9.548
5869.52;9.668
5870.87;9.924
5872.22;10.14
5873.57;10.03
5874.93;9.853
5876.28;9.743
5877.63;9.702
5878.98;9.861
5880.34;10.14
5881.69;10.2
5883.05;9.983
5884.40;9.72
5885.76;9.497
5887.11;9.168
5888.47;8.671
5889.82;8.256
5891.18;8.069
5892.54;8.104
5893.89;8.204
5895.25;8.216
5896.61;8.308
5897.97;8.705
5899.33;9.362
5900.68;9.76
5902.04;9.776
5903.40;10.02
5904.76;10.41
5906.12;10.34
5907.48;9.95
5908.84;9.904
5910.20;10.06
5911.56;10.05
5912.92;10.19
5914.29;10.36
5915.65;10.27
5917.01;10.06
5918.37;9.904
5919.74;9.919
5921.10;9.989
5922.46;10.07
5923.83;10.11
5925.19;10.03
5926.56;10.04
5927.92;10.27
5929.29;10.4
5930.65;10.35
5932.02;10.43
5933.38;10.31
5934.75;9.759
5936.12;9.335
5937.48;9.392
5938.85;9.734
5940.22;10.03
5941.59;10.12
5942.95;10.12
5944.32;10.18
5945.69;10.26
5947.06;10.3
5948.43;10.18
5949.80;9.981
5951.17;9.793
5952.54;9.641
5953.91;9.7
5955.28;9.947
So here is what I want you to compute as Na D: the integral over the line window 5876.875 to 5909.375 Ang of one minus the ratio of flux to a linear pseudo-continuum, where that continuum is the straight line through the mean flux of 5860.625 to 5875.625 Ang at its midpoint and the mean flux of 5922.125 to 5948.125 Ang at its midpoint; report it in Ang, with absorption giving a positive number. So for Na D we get 1.8 Ang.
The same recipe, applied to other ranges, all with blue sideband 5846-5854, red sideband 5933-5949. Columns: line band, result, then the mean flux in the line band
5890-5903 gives 1.58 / 8.73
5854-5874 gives 0.34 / 9.76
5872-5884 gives -0.02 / 9.95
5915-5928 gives -0.13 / 10.1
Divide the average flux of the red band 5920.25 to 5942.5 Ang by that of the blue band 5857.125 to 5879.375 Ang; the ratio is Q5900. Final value 1.03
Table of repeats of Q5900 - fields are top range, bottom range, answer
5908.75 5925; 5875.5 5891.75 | 1.07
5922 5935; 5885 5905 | 1.14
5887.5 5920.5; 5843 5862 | 0.95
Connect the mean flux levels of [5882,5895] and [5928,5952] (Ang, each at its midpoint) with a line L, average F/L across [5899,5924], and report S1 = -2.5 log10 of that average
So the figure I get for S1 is -0.072 mag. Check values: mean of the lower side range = 8.87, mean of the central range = 10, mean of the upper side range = 10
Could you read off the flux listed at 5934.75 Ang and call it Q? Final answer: 9.759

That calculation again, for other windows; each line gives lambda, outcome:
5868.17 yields 9.548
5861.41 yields 9.76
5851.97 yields 9.783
